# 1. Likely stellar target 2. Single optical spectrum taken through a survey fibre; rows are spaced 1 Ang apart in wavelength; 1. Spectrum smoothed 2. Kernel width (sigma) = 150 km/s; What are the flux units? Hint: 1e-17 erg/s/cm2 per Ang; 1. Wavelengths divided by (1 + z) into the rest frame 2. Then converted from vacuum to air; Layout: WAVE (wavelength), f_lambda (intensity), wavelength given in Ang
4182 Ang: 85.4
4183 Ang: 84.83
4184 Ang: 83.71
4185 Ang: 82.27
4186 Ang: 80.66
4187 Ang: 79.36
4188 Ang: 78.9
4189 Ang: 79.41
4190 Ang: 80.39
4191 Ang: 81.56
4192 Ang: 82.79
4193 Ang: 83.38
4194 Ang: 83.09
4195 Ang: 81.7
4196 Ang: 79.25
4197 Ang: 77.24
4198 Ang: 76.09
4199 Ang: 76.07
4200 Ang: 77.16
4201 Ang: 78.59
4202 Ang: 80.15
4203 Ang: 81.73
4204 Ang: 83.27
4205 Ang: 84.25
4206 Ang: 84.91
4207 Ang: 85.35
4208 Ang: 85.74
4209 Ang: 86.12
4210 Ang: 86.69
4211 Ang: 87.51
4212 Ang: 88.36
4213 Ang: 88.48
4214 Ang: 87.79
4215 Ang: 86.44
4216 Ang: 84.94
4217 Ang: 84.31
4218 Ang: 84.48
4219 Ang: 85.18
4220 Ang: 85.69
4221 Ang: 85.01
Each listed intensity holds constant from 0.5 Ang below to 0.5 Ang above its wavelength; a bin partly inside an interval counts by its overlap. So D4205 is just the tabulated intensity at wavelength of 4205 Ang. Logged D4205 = 84.25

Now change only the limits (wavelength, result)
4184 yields 83.71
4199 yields 76.07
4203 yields 81.73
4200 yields 77.16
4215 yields 86.44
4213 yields 88.48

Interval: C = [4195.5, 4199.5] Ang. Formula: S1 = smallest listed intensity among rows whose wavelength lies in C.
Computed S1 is 76.07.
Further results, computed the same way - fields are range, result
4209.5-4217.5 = 84.31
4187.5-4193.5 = 78.9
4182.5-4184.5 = 83.71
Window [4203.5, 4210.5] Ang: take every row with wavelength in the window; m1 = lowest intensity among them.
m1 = 83.27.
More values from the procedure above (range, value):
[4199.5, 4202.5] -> 77.16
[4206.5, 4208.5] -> 85.35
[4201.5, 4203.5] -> 80.15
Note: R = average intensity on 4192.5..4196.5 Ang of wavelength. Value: 81.9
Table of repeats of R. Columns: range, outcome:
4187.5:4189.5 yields 79.2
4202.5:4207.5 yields 83.9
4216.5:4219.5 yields 84.7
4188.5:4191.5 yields 80.5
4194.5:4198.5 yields 78.6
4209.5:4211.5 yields 87.1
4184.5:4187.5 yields 80.8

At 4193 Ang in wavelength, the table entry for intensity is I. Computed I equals 83.38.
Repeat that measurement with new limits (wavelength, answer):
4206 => 84.91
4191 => 81.56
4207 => 85.35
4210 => 86.69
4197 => 77.24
